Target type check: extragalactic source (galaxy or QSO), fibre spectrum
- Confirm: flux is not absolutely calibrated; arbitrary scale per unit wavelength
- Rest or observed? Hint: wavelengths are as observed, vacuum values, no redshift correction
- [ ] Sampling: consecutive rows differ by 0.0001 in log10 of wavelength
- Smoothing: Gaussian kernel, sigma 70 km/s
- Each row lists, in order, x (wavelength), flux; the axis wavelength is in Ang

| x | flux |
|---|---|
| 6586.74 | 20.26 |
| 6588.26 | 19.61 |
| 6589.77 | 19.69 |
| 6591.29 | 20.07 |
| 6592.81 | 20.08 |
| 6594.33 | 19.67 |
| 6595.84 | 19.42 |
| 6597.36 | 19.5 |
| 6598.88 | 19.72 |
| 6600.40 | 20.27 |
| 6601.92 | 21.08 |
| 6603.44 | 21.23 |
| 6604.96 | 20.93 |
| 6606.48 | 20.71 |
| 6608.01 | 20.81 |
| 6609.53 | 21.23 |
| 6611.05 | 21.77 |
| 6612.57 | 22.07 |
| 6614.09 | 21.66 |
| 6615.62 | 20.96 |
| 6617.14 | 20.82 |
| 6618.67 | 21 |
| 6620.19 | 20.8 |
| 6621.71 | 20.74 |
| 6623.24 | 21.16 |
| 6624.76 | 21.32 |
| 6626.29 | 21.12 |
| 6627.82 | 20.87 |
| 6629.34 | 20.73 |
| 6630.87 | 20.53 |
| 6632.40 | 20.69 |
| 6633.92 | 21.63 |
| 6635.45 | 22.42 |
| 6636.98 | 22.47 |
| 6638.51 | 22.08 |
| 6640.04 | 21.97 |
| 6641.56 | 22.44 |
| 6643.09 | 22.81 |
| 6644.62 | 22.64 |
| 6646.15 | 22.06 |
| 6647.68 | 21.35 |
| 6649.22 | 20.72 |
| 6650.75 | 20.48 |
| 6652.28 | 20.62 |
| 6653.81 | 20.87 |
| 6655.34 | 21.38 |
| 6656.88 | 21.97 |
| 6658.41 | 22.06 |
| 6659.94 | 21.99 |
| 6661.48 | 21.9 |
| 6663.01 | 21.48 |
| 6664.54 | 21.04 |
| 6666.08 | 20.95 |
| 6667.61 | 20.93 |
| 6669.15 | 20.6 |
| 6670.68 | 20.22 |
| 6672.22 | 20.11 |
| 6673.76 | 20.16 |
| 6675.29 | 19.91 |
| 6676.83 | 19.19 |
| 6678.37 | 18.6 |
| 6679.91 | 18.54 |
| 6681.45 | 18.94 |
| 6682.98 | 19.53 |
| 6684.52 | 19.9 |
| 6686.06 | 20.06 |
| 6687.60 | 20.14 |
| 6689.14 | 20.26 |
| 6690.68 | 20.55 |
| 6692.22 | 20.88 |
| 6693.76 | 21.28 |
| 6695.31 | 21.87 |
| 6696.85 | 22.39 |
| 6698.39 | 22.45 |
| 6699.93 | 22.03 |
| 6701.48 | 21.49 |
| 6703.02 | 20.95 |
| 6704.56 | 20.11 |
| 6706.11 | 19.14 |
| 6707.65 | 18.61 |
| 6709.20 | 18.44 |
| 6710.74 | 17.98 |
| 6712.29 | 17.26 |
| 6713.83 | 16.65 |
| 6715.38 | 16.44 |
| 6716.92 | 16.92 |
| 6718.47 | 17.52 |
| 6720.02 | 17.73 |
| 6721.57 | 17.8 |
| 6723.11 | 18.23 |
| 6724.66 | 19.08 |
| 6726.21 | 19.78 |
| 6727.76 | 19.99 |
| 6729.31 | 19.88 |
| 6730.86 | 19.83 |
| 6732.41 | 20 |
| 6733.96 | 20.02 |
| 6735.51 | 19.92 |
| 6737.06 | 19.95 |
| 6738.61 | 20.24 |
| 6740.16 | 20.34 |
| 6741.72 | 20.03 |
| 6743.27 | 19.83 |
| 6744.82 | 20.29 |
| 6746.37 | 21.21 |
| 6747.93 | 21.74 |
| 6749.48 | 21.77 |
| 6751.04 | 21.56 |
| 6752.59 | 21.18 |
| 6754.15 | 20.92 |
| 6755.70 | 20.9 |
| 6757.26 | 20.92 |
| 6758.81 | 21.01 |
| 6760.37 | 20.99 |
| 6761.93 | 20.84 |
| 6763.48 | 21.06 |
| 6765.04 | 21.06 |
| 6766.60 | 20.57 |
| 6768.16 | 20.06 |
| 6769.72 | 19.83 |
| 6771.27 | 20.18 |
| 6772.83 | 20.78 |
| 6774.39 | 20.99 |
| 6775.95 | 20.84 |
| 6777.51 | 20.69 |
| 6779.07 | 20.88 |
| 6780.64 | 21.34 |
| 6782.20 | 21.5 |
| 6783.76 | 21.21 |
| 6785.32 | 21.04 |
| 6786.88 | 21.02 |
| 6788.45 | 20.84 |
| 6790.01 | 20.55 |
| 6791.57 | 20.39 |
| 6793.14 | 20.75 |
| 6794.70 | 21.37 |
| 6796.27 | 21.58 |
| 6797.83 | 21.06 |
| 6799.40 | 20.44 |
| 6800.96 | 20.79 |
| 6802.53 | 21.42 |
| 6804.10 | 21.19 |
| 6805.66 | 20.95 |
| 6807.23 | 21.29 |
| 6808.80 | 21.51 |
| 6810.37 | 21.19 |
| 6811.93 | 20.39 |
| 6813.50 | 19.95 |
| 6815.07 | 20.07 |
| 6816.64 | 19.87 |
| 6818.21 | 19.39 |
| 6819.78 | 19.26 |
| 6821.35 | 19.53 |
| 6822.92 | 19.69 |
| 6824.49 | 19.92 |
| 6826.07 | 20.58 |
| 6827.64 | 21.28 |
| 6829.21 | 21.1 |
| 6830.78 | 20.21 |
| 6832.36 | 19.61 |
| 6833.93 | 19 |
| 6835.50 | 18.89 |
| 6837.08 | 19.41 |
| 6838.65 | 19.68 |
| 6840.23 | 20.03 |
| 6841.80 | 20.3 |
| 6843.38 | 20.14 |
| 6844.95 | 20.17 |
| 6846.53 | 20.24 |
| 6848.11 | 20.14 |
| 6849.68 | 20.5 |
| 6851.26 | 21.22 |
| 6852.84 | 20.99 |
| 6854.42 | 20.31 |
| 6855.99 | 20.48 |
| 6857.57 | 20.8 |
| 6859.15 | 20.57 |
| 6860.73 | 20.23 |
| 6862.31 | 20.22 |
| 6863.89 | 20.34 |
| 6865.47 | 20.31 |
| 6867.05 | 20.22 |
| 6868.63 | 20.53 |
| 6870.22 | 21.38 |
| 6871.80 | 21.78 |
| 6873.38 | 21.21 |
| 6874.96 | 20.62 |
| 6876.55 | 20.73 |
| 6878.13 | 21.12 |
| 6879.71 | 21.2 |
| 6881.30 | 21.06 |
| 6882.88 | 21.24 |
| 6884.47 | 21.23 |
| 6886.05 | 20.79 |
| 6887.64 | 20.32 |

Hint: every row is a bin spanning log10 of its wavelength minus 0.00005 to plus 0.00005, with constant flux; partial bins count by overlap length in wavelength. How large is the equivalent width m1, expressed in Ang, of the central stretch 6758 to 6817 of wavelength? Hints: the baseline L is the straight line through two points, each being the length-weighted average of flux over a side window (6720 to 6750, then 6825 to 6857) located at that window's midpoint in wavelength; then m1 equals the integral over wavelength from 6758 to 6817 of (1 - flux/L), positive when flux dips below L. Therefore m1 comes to -2.3 Ang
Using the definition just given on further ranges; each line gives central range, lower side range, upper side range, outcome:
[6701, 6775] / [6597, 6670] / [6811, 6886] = 3.6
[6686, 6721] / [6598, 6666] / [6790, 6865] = 2.3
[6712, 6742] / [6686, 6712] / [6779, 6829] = 2.4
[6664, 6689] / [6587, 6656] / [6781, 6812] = 1.3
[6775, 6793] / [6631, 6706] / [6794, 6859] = -0.3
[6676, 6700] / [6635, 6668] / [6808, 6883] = 1.2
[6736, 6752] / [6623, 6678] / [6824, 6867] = 0.1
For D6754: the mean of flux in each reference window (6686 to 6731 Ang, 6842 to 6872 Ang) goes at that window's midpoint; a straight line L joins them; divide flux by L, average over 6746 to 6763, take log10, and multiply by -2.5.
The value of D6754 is -0.07 mag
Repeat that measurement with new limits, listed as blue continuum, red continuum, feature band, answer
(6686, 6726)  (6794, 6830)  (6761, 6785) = -0.03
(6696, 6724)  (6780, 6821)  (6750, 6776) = -0.04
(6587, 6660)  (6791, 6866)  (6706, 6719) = 0.18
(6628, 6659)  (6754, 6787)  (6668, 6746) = 0.08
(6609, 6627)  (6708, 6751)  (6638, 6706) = -0.03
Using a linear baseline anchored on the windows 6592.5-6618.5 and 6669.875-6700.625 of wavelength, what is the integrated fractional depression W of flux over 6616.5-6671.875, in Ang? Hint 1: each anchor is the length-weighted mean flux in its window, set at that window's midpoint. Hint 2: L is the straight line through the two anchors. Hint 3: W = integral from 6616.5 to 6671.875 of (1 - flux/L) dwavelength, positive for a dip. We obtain -2.2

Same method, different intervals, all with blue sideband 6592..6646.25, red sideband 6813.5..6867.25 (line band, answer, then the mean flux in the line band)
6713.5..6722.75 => 1.5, 17.3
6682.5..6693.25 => 0.3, 20.2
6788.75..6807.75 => -0.6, 21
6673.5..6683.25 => 0.8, 19.2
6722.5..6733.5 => 0.6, 19.6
